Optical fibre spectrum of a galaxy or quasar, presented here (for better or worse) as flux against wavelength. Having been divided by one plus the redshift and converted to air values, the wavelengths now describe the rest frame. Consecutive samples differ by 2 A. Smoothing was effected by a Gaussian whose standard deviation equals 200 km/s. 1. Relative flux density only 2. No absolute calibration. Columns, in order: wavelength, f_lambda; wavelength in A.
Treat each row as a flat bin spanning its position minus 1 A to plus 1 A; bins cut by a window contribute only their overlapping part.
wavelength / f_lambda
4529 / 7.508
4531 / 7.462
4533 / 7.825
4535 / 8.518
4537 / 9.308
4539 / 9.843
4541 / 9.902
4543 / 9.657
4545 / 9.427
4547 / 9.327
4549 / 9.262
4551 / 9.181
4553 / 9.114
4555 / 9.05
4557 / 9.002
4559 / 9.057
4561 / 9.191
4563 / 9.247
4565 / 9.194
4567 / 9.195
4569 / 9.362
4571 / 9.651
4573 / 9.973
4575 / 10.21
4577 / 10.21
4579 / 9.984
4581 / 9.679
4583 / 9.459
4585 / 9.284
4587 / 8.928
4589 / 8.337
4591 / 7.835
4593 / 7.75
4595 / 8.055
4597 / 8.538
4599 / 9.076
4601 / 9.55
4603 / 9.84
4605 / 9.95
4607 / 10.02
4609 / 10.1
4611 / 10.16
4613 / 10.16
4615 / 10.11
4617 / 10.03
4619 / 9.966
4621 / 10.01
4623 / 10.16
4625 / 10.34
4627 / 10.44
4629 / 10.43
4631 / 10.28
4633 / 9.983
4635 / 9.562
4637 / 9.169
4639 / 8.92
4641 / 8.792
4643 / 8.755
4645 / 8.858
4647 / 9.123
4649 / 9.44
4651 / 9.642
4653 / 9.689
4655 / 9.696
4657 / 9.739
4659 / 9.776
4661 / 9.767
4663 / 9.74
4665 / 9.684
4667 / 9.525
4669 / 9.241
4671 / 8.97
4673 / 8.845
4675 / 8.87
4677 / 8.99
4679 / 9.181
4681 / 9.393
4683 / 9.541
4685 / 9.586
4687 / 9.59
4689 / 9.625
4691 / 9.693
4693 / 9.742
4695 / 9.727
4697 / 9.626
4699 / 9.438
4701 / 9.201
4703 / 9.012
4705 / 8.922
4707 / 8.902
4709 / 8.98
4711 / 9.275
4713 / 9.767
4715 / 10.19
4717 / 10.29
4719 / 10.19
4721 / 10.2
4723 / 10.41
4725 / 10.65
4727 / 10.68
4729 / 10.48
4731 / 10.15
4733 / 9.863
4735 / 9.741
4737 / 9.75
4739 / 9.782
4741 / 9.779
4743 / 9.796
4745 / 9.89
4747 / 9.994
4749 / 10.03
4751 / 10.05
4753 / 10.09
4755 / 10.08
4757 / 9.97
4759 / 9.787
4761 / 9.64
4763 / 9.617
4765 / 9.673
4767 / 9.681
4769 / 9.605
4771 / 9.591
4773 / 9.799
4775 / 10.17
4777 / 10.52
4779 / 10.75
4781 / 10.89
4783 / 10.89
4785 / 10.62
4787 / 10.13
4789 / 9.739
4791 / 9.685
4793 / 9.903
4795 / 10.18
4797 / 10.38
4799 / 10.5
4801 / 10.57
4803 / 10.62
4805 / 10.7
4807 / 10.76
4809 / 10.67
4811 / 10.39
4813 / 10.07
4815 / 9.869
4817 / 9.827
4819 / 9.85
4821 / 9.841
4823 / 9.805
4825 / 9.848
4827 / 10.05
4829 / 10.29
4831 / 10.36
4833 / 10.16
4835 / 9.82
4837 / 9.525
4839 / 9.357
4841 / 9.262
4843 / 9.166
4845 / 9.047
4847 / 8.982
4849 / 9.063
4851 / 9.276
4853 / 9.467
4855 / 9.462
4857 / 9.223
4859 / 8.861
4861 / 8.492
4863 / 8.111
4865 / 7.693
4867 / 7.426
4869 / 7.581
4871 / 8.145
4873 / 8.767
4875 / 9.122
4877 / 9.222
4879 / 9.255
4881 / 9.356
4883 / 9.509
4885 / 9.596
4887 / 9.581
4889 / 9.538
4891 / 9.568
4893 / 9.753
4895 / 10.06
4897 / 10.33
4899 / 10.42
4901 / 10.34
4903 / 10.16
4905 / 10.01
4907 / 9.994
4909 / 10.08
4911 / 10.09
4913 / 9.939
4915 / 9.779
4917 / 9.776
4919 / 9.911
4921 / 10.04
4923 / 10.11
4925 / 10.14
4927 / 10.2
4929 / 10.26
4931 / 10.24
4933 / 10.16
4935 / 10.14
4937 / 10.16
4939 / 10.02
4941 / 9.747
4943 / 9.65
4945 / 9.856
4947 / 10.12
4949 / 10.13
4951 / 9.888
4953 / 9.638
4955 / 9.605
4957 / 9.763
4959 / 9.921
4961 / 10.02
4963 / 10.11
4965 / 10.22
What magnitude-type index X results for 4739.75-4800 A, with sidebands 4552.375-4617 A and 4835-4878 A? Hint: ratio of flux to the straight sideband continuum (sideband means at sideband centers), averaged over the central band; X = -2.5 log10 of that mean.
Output -0.12 mag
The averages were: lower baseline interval 9.36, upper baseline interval 8.84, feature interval 10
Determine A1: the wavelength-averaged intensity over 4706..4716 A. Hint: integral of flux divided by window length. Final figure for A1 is 9.42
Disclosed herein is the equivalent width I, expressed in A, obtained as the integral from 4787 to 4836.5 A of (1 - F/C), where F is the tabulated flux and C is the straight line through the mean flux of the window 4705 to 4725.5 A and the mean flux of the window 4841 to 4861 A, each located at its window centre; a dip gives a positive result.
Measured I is -4.3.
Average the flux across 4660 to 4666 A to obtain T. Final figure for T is 9.73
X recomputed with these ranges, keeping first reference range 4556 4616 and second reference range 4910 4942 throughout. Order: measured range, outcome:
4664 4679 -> 0.044 mag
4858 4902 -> 0.095 mag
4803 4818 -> -0.057 mag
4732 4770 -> -0.015 mag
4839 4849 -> 0.086 mag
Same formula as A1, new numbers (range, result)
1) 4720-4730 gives 10.5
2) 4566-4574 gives 9.55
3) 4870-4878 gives 8.81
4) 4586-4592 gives 8.37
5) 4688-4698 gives 9.68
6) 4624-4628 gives 10.4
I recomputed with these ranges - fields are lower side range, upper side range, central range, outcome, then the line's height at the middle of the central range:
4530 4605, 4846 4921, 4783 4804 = -2.2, 9.3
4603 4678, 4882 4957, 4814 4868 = 2.9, 9.87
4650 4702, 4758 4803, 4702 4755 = -0.4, 9.8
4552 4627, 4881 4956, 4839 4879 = 4.4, 9.86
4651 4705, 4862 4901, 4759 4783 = -1.8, 9.31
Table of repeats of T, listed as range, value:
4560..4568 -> 9.21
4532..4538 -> 8.55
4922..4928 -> 10.2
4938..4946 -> 9.82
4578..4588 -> 9.47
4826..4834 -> 10.2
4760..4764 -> 9.63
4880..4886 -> 9.49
